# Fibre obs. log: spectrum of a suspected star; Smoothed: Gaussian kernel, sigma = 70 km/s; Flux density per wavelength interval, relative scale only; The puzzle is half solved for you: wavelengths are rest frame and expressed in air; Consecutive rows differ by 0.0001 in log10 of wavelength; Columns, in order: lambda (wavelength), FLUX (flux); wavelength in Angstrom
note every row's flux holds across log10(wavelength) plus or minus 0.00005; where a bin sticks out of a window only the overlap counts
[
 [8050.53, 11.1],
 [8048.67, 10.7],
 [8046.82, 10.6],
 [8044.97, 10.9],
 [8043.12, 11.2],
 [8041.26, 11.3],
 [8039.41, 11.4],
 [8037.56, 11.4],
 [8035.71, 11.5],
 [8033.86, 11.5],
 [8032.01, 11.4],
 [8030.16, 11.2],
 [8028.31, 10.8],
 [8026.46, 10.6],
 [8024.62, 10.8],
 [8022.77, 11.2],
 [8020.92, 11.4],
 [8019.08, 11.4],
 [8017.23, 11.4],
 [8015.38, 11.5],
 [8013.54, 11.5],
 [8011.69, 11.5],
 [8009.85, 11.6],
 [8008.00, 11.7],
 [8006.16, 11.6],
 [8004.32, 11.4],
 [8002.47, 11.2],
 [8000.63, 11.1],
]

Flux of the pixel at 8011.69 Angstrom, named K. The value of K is 11.5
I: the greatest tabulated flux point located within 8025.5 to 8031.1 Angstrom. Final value 11.2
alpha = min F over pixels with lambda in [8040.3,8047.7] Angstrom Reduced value 10.6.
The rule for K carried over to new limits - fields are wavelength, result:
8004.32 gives 11.4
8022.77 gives 11.2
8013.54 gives 11.5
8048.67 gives 10.7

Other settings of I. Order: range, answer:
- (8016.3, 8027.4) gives 11.4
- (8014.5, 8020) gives 11.5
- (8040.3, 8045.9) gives 11.3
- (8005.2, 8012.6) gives 11.7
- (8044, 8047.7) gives 10.9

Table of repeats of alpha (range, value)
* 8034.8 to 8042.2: 11.3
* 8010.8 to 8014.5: 11.5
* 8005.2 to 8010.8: 11.6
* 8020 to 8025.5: 10.8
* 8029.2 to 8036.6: 11.2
